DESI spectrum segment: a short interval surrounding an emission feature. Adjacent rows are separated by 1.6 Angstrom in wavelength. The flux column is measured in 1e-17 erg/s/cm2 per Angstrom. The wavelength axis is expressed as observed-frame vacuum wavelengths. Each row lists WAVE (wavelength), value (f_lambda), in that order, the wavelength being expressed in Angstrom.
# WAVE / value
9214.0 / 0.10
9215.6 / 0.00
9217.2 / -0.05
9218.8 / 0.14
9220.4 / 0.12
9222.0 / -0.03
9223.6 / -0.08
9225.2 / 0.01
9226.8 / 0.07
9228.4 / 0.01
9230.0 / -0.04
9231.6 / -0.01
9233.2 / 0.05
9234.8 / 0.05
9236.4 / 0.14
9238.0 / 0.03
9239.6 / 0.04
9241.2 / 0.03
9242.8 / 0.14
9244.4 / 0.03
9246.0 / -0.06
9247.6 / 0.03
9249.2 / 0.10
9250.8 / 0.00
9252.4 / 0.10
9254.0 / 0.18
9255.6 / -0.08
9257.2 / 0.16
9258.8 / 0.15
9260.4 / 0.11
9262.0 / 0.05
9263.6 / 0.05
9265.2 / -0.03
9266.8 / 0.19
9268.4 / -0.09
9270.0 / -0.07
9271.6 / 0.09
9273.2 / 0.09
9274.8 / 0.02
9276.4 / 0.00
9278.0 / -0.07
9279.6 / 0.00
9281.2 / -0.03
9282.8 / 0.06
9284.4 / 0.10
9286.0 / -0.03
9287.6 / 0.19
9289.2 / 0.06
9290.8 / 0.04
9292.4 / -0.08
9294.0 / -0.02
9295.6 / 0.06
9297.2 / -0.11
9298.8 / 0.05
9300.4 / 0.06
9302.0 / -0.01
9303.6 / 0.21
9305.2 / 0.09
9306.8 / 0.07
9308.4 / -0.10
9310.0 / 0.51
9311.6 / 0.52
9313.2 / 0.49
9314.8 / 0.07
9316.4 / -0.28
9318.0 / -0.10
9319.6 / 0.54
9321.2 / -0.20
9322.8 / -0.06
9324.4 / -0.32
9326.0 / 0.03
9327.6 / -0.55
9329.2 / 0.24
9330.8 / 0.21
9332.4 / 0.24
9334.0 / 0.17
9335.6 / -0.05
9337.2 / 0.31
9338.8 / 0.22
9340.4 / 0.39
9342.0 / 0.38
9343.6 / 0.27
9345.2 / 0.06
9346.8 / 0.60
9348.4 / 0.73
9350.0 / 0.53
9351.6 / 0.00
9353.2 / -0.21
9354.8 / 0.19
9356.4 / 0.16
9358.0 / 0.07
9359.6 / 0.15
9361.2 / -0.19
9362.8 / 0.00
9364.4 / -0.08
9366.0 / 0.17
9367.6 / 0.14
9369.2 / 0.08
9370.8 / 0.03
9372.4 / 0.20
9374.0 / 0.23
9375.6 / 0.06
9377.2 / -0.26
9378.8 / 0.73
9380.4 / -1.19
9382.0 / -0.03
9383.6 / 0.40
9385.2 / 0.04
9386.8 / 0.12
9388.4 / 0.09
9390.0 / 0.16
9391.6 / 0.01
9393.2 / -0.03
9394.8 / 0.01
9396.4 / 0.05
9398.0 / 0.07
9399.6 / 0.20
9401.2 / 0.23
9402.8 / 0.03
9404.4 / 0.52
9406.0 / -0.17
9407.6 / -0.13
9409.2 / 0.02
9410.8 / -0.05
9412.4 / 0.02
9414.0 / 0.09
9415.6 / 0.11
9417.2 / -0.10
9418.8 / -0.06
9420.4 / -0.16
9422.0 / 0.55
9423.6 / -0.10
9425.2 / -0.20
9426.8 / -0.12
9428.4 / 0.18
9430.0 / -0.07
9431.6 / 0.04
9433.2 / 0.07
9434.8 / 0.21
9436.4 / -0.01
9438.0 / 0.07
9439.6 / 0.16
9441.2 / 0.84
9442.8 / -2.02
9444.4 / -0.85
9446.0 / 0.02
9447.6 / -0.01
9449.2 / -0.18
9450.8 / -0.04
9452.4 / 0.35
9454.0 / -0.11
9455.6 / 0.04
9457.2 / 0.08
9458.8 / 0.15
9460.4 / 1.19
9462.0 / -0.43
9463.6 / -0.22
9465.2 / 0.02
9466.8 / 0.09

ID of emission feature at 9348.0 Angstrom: [O II]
